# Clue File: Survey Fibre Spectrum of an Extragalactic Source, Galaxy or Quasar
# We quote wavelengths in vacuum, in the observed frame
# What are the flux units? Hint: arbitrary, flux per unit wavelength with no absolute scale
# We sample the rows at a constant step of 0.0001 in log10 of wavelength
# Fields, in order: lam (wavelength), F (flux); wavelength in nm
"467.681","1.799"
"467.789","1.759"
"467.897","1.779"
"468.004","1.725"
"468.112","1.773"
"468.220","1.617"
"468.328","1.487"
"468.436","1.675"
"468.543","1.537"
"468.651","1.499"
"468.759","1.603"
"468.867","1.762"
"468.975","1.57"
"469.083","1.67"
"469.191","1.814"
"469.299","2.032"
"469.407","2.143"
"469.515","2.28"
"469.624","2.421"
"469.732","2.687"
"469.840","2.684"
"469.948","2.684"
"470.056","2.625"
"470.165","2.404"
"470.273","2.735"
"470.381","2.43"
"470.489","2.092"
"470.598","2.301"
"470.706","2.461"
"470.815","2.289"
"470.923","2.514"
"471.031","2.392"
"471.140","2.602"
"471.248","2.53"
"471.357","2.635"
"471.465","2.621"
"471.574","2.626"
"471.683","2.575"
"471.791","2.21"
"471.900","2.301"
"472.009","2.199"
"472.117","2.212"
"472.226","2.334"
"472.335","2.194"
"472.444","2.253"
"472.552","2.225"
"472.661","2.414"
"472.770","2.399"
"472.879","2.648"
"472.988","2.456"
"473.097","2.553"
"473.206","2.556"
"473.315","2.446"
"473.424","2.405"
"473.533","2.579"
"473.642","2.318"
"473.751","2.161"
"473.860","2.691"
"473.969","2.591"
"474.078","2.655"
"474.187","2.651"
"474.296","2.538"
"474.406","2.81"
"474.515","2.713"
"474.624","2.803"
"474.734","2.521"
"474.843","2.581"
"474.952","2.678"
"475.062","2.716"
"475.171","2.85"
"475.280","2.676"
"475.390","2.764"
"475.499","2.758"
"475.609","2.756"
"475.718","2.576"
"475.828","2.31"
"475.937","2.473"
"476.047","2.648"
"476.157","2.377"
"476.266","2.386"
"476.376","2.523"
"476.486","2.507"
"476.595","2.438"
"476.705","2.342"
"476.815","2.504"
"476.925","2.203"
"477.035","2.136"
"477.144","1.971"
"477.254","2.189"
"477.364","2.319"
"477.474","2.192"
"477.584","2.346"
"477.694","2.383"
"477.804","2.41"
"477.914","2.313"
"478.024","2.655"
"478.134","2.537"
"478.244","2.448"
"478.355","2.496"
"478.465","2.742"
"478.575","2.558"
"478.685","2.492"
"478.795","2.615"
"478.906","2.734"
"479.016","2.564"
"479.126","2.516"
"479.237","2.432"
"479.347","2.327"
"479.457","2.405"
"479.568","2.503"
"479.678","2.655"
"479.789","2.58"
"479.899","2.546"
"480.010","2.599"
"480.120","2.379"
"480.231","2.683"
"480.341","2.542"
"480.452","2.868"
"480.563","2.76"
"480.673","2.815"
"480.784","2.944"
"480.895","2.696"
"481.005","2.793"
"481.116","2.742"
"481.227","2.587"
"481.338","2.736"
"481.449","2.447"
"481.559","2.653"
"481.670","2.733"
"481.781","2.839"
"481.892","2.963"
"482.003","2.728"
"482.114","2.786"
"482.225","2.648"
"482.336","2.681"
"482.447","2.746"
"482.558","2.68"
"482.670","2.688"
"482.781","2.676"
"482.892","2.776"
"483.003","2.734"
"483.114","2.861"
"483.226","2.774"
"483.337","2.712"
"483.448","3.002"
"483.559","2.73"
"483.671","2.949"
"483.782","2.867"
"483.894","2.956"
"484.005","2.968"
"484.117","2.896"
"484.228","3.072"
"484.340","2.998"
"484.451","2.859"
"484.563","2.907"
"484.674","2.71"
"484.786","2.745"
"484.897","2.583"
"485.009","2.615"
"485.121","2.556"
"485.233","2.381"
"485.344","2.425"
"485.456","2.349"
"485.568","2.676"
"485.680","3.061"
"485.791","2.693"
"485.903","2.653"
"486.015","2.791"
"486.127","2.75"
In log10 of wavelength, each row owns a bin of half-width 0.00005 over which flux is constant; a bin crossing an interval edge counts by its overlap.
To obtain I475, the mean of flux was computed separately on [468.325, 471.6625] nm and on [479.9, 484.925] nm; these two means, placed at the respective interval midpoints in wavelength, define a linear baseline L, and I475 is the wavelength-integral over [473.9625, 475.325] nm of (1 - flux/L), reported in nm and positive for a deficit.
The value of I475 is -0.137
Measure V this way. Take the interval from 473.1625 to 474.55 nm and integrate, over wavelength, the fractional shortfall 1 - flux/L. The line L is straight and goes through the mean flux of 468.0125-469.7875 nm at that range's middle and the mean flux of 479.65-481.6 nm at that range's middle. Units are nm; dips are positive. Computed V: -0.22 nm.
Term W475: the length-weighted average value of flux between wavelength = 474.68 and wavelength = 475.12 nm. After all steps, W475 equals 2.63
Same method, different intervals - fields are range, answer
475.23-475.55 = 2.73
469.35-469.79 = 2.38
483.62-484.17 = 2.93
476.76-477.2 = 2.2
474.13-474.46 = 2.66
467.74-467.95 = 1.77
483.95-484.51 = 2.96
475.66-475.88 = 2.45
